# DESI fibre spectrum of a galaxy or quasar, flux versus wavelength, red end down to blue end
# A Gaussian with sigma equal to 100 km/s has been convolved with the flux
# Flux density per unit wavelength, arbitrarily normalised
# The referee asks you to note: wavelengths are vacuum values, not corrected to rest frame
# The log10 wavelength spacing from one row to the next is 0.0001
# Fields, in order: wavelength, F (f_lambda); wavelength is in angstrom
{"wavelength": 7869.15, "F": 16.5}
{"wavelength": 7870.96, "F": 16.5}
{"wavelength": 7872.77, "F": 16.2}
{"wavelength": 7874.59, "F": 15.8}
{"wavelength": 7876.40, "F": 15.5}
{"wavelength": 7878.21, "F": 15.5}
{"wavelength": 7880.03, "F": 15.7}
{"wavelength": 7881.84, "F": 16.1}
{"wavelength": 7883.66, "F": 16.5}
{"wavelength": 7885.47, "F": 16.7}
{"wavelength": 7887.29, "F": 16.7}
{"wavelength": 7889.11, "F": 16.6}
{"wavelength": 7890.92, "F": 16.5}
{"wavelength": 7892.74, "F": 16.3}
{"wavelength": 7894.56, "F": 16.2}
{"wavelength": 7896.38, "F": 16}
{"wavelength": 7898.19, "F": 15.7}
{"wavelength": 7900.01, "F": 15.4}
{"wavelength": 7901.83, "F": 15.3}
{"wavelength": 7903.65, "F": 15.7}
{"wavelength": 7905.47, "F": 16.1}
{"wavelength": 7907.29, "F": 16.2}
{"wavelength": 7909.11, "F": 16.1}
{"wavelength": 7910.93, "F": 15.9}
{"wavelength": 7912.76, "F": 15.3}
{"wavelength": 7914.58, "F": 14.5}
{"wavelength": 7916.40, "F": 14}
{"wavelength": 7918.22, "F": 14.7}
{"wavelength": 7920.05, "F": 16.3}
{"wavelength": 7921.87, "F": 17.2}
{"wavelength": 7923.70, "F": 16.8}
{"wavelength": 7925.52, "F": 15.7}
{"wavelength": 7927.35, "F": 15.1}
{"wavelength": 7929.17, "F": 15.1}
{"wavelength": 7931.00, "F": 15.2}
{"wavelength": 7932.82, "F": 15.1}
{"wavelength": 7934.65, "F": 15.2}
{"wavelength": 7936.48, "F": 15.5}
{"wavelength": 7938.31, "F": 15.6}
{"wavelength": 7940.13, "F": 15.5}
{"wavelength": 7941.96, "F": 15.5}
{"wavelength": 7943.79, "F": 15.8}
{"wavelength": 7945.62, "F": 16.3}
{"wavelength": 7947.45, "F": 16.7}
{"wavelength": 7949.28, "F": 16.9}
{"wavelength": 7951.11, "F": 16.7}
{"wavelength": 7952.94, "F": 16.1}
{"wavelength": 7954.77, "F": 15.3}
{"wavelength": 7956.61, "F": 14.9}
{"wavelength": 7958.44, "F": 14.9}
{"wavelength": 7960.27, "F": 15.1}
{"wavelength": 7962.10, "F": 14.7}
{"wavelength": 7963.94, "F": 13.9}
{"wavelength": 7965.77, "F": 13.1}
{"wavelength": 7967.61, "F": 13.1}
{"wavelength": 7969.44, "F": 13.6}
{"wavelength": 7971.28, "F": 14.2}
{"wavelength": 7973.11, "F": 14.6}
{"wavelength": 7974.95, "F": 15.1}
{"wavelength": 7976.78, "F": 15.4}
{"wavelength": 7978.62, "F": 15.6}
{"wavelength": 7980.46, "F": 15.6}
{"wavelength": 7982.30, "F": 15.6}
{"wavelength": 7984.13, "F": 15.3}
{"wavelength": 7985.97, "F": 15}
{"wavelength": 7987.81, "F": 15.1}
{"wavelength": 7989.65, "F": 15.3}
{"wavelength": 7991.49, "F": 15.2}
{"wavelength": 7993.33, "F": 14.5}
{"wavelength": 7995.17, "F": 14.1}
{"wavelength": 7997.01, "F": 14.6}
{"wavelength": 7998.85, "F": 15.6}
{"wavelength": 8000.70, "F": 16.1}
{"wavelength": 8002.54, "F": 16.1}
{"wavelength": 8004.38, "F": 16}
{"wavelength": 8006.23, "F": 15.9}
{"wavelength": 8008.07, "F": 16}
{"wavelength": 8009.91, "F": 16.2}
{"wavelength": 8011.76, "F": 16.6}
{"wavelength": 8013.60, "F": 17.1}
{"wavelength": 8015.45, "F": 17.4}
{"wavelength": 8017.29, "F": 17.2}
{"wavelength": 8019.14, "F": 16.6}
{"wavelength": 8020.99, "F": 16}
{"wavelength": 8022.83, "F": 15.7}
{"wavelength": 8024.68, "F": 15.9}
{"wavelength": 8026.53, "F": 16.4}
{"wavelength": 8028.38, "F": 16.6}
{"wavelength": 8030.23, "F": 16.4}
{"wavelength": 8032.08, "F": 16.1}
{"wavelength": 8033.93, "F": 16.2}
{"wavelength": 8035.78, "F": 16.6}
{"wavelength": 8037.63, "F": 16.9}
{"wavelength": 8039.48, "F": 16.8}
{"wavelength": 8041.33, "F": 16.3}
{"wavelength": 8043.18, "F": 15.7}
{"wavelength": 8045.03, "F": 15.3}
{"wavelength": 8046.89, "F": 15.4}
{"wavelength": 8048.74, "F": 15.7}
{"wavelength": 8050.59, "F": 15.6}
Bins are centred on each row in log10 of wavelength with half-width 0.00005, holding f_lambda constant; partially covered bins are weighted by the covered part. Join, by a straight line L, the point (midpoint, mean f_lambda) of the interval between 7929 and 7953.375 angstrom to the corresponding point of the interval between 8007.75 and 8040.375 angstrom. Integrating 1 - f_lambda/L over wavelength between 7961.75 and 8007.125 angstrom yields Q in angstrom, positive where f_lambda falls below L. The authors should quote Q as 3.5 angstrom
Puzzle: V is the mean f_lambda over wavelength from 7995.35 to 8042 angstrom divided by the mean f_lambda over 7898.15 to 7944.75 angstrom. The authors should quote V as 1.0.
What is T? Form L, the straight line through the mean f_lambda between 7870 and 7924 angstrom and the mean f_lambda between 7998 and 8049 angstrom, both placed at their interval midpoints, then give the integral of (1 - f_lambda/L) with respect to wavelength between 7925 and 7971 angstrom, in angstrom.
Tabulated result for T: 2.43 angstrom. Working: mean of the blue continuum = 15.9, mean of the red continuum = 16.2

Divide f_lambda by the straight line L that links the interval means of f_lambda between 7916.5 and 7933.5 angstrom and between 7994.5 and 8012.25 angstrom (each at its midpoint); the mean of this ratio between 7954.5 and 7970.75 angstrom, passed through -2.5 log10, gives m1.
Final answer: 0.104 mag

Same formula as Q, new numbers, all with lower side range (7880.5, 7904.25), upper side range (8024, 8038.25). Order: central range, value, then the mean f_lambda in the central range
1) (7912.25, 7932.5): 0.93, 15.4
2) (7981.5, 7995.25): 1.05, 15.1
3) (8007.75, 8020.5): -0.30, 16.7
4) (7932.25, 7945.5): 0.57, 15.5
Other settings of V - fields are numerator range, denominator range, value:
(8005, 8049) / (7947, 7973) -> 1.09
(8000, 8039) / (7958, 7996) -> 1.11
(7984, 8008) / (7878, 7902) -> 0.95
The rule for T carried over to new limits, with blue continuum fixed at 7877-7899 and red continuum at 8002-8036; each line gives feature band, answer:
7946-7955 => -0.1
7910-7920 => 0.8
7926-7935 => 0.6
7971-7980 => 0.7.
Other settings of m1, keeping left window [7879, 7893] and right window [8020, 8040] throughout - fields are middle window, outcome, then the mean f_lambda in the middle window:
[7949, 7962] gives 0.05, 15.6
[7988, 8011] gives 0.06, 15.5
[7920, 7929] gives 0.02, 16.1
